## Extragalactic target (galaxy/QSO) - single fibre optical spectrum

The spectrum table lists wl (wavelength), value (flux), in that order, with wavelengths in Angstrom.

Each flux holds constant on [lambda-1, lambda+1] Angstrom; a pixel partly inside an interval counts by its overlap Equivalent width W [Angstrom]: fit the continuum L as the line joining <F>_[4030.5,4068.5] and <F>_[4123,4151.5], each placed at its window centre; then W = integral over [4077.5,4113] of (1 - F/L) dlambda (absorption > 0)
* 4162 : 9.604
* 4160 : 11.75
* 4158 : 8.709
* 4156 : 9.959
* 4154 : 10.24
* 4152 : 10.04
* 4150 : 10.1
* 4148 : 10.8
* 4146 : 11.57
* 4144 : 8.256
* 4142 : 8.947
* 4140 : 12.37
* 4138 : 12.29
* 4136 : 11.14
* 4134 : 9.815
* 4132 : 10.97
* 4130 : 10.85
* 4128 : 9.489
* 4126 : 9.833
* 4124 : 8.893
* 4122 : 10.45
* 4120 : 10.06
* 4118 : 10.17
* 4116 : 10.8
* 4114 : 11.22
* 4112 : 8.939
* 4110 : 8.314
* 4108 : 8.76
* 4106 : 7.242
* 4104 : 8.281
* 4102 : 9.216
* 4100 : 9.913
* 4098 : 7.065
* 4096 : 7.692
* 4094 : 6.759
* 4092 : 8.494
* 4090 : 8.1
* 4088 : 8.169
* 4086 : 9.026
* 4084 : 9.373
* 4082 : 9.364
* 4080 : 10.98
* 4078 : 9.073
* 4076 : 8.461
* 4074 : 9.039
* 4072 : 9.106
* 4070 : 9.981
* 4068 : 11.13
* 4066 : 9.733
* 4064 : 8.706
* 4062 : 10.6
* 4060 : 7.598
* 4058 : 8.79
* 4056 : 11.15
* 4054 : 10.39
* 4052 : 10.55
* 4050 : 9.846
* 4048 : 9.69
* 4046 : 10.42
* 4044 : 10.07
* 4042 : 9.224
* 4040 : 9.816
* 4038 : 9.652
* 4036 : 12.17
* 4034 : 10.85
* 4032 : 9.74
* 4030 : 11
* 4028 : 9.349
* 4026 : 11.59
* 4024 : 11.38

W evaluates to 5.6 Angstrom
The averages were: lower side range 10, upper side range 10.4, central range 8.59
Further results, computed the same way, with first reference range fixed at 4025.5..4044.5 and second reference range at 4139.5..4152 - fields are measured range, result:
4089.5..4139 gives 4.1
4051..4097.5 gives 4.9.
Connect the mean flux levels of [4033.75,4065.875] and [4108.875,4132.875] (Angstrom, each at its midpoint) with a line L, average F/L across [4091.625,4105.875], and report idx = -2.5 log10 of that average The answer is 0.222 mag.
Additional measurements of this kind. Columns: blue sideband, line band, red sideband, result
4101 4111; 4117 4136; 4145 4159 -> -0.105 mag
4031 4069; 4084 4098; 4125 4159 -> 0.249 mag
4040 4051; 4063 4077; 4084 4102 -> -0.048 mag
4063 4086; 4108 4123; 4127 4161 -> 0.016 mag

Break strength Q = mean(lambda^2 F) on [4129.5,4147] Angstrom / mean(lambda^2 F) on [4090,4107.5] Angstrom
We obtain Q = 1.34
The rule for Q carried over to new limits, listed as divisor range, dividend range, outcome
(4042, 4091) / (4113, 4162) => 1.12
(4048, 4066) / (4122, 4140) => 1.12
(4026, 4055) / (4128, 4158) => 1.07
